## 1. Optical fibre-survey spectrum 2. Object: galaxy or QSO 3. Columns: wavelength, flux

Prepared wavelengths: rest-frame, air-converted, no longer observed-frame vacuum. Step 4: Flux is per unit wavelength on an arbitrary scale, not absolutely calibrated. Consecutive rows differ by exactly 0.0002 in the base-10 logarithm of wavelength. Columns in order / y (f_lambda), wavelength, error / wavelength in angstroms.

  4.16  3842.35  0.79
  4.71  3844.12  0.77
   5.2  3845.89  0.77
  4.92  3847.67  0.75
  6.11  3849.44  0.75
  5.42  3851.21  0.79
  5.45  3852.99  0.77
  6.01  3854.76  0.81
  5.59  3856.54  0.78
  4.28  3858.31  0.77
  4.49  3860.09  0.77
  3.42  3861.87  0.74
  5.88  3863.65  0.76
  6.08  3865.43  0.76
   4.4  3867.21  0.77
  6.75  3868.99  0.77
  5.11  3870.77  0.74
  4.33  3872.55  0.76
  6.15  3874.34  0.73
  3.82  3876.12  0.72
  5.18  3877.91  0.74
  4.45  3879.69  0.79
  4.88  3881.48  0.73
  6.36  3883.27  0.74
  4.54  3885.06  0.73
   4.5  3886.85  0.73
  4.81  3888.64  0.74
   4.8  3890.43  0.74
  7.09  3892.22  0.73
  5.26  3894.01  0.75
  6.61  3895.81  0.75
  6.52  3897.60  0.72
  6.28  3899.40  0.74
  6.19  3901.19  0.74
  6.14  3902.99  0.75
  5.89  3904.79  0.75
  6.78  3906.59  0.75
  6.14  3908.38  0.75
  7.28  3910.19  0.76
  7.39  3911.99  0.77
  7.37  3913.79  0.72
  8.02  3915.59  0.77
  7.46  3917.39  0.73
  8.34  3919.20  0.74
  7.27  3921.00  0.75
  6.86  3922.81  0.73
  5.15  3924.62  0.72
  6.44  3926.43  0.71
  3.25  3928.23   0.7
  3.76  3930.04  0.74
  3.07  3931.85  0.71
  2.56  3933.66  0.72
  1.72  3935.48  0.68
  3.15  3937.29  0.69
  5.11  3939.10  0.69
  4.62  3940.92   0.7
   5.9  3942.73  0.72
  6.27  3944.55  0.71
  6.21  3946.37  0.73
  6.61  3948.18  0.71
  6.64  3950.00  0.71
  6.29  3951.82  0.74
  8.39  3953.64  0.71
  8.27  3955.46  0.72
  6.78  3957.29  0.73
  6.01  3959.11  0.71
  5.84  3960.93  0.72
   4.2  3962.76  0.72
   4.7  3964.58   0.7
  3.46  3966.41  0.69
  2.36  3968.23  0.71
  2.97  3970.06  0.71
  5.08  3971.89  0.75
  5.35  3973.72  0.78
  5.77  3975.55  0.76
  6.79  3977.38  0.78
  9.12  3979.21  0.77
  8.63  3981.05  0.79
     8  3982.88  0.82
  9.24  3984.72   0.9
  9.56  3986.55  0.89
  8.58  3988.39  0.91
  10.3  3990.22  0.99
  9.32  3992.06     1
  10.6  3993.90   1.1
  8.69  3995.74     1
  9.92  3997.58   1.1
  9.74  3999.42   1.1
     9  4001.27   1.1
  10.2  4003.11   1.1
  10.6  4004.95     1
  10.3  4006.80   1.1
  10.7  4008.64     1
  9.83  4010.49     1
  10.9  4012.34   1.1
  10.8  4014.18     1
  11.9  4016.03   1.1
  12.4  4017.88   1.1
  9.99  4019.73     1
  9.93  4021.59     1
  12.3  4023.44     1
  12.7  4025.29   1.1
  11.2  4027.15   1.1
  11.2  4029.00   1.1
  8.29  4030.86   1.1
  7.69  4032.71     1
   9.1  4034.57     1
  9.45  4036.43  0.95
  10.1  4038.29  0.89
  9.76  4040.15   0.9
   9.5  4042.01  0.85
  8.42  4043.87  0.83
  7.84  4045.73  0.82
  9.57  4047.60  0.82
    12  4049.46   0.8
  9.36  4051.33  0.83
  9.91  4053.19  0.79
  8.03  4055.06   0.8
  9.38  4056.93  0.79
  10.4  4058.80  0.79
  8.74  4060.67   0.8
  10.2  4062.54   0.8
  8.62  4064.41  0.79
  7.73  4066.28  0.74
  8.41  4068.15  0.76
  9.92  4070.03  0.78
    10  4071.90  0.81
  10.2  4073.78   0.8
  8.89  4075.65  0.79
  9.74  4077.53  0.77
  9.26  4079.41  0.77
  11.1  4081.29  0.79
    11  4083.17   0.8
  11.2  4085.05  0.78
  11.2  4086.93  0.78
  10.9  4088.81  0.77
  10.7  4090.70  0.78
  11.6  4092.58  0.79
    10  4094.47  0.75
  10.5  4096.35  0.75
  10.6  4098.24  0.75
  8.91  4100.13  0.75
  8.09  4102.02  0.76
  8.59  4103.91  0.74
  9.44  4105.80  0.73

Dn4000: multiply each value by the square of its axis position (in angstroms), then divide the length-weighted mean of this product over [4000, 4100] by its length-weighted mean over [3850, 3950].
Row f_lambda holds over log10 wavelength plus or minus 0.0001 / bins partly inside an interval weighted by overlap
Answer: 1.96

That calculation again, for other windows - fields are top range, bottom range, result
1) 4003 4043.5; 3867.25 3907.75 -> 2.00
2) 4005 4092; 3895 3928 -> 1.60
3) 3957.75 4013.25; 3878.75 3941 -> 1.46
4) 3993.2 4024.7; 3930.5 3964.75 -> 2.01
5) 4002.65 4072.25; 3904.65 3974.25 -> 1.86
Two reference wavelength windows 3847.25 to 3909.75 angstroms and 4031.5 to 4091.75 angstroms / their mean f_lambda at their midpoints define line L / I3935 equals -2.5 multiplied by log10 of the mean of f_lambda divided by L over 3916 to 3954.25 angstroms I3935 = 0.22 mag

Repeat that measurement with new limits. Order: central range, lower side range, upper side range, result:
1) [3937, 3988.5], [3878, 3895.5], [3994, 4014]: 0.33 mag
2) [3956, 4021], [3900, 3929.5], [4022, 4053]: 0.06 mag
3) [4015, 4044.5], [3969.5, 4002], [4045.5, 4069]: -0.16 mag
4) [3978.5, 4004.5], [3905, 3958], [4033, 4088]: -0.22 mag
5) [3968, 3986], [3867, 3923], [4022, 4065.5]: 0.23 mag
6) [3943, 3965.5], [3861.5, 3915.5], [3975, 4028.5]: 0.27 mag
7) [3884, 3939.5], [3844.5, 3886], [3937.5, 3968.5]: -0.04 mag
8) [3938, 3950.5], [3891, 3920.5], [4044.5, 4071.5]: 0.26 mag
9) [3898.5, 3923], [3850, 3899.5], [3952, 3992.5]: -0.19 mag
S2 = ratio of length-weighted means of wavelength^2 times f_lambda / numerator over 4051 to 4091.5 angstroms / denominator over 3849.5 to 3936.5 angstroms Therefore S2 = 1.9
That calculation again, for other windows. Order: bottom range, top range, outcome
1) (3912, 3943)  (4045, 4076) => 1.88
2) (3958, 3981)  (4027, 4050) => 1.85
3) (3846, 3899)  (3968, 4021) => 1.80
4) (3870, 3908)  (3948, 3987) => 1.19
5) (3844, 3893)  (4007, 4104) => 2.12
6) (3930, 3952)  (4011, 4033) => 2.37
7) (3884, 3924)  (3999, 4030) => 1.78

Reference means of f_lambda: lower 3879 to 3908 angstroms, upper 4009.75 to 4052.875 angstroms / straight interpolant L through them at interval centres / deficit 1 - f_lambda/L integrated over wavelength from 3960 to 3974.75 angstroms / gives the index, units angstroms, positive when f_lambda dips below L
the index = 7.0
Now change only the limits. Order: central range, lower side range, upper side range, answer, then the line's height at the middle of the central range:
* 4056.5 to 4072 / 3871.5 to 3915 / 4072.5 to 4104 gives 0.67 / 9.64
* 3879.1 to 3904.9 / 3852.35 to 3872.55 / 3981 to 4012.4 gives 2.32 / 6.17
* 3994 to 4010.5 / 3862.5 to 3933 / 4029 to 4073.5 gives -3.53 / 8.17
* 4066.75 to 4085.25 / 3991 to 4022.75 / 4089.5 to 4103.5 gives 0.38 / 10.1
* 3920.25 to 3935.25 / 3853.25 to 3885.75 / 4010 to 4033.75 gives 5.34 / 7.25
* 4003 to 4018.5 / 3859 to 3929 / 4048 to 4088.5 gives -4.31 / 8.49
